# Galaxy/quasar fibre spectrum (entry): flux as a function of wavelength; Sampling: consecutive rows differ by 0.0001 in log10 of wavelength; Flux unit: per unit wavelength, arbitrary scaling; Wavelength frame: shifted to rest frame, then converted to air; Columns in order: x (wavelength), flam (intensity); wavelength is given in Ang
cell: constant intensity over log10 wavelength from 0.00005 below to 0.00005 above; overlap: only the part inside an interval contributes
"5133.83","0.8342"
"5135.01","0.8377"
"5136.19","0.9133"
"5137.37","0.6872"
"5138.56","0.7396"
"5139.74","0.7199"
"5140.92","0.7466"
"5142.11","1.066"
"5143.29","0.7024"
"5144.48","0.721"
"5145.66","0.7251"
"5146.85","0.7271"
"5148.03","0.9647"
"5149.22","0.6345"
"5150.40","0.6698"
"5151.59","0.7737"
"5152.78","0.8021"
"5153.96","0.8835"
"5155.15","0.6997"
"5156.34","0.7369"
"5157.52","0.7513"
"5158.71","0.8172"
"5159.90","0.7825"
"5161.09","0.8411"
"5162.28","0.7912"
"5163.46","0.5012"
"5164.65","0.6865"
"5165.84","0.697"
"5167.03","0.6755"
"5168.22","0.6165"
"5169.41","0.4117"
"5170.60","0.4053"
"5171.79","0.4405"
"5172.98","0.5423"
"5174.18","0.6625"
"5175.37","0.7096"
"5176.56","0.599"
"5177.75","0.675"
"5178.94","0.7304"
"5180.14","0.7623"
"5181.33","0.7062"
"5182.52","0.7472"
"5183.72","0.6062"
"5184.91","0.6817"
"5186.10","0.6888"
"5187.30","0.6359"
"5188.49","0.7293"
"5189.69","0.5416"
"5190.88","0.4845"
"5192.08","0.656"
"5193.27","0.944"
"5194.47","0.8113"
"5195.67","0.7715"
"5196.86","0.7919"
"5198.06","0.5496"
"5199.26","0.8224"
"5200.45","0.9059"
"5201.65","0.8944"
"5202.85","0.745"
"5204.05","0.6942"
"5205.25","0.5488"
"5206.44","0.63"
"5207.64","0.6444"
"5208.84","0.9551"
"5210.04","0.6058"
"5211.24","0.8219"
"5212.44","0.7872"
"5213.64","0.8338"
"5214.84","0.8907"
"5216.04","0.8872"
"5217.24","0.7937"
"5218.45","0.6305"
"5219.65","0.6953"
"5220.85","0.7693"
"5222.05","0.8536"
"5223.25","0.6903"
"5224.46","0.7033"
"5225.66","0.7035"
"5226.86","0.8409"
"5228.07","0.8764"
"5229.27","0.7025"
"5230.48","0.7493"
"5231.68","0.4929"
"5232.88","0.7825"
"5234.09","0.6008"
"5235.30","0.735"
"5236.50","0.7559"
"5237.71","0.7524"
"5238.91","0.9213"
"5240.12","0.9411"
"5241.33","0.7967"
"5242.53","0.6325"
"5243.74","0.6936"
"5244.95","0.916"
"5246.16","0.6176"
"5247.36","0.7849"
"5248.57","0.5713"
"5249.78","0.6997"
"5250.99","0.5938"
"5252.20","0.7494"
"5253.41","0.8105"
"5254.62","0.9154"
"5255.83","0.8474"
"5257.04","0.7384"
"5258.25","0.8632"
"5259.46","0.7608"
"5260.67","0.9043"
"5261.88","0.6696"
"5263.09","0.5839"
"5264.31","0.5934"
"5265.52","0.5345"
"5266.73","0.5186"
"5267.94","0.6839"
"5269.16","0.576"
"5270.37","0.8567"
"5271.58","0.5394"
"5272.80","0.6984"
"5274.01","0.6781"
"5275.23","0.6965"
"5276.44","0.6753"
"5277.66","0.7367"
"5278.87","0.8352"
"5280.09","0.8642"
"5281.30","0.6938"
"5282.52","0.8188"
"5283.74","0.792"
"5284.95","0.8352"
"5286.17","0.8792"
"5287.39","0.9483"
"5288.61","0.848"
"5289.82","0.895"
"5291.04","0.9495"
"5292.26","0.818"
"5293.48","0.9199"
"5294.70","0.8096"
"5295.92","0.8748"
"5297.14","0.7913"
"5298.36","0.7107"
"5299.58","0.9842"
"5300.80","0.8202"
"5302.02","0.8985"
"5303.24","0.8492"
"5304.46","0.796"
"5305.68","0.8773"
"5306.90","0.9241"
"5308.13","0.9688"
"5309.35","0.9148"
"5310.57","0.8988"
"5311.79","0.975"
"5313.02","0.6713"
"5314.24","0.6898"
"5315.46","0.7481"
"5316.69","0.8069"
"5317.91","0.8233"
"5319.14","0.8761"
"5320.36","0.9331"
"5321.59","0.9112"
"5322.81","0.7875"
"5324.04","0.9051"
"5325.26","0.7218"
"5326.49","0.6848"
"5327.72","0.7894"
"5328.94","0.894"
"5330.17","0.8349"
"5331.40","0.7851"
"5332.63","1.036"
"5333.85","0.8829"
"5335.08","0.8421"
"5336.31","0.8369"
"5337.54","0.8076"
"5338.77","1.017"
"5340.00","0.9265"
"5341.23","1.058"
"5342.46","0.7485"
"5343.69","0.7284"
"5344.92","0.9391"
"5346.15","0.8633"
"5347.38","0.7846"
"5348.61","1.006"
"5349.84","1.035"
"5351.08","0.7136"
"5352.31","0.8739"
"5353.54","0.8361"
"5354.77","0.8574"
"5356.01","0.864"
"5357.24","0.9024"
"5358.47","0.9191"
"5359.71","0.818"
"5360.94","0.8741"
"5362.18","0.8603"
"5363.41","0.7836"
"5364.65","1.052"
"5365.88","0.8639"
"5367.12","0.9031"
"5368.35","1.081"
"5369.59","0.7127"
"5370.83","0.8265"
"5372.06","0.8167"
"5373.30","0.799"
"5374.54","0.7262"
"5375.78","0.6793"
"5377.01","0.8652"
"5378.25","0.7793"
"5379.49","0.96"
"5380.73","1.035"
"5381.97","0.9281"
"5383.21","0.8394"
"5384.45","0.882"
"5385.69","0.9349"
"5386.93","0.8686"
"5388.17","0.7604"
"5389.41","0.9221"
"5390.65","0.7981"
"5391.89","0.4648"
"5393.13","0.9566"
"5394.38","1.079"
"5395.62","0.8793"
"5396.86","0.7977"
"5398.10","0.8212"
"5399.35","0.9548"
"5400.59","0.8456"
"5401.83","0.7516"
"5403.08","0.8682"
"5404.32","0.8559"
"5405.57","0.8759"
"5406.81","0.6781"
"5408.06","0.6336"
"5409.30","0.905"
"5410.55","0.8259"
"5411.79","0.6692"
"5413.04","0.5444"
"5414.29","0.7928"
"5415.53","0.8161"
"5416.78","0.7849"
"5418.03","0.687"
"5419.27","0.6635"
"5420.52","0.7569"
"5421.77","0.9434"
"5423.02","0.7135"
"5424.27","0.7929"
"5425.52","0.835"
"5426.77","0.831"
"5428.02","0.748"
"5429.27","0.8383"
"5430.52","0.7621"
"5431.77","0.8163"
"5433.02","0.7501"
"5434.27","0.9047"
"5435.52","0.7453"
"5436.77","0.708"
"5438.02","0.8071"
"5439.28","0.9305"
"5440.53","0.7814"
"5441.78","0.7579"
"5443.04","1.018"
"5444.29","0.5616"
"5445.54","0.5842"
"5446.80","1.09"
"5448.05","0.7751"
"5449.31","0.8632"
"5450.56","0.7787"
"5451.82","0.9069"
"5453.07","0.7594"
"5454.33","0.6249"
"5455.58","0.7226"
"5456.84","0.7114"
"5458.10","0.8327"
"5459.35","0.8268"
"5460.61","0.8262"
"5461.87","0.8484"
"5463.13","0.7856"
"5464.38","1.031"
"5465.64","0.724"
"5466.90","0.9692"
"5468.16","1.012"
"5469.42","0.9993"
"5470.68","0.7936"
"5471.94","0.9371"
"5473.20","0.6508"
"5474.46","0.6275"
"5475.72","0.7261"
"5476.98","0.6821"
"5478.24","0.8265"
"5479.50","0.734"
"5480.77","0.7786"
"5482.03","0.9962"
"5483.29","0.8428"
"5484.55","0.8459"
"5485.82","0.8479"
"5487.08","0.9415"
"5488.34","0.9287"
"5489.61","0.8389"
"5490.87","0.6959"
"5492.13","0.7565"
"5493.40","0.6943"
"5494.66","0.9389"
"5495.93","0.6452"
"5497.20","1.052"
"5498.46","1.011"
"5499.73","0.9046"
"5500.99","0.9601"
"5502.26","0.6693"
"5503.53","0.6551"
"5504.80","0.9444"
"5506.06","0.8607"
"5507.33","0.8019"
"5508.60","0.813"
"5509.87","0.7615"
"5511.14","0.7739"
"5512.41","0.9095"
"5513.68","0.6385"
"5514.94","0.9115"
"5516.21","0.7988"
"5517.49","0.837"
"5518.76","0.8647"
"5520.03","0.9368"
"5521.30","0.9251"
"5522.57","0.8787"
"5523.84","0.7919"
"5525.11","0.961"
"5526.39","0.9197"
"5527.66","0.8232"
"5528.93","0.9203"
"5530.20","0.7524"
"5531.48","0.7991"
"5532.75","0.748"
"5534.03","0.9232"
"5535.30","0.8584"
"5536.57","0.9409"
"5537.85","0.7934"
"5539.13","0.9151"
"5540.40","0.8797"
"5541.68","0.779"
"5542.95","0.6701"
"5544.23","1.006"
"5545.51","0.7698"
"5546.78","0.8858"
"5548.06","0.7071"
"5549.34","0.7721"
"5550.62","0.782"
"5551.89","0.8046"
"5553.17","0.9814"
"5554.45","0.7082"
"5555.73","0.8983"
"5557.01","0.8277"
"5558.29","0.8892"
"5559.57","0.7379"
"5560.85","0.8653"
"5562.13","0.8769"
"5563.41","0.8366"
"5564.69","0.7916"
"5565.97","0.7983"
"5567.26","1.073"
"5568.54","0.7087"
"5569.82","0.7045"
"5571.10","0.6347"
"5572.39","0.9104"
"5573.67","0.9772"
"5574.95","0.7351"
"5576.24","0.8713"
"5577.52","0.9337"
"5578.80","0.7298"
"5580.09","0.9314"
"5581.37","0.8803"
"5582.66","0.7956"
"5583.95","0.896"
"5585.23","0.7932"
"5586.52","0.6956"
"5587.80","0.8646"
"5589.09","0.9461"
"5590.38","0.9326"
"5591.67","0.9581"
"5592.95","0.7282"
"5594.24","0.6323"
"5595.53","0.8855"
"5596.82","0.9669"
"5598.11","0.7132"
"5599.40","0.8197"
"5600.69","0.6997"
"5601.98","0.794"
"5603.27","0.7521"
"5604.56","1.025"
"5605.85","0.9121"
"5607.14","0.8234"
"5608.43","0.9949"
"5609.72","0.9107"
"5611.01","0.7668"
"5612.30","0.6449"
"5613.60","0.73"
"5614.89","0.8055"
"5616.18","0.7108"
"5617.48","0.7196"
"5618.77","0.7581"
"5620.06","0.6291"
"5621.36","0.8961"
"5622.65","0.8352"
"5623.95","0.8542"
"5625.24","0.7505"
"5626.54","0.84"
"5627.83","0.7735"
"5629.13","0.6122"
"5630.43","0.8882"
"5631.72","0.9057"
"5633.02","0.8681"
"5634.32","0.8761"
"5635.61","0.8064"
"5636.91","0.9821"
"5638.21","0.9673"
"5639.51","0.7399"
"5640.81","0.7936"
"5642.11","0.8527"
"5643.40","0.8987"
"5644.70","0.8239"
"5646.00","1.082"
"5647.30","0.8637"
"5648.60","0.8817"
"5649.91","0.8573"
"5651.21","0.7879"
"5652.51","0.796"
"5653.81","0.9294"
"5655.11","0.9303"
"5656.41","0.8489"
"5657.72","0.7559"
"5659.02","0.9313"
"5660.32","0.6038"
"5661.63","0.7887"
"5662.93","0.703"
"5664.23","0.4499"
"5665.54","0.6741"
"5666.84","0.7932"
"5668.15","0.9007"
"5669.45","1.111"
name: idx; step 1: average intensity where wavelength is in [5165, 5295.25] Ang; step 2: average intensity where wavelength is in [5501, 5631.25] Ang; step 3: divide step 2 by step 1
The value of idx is 1.13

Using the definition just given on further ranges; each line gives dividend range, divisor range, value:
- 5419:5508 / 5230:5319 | 1.05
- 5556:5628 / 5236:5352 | 1.02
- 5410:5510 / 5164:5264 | 1.12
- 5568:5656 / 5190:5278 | 1.13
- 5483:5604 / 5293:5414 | 0.98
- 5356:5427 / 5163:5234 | 1.18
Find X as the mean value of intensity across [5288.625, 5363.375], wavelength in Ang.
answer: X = 0.859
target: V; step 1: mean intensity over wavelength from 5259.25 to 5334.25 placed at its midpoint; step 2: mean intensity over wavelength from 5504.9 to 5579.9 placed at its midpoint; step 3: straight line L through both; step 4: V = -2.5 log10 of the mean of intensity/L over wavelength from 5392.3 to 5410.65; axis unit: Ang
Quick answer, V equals -0.04 mag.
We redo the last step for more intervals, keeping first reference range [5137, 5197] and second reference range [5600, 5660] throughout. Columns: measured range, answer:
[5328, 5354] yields -0.169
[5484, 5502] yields -0.084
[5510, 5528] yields -0.068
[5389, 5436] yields -0.036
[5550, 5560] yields -0.027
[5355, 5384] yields -0.141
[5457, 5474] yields -0.095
